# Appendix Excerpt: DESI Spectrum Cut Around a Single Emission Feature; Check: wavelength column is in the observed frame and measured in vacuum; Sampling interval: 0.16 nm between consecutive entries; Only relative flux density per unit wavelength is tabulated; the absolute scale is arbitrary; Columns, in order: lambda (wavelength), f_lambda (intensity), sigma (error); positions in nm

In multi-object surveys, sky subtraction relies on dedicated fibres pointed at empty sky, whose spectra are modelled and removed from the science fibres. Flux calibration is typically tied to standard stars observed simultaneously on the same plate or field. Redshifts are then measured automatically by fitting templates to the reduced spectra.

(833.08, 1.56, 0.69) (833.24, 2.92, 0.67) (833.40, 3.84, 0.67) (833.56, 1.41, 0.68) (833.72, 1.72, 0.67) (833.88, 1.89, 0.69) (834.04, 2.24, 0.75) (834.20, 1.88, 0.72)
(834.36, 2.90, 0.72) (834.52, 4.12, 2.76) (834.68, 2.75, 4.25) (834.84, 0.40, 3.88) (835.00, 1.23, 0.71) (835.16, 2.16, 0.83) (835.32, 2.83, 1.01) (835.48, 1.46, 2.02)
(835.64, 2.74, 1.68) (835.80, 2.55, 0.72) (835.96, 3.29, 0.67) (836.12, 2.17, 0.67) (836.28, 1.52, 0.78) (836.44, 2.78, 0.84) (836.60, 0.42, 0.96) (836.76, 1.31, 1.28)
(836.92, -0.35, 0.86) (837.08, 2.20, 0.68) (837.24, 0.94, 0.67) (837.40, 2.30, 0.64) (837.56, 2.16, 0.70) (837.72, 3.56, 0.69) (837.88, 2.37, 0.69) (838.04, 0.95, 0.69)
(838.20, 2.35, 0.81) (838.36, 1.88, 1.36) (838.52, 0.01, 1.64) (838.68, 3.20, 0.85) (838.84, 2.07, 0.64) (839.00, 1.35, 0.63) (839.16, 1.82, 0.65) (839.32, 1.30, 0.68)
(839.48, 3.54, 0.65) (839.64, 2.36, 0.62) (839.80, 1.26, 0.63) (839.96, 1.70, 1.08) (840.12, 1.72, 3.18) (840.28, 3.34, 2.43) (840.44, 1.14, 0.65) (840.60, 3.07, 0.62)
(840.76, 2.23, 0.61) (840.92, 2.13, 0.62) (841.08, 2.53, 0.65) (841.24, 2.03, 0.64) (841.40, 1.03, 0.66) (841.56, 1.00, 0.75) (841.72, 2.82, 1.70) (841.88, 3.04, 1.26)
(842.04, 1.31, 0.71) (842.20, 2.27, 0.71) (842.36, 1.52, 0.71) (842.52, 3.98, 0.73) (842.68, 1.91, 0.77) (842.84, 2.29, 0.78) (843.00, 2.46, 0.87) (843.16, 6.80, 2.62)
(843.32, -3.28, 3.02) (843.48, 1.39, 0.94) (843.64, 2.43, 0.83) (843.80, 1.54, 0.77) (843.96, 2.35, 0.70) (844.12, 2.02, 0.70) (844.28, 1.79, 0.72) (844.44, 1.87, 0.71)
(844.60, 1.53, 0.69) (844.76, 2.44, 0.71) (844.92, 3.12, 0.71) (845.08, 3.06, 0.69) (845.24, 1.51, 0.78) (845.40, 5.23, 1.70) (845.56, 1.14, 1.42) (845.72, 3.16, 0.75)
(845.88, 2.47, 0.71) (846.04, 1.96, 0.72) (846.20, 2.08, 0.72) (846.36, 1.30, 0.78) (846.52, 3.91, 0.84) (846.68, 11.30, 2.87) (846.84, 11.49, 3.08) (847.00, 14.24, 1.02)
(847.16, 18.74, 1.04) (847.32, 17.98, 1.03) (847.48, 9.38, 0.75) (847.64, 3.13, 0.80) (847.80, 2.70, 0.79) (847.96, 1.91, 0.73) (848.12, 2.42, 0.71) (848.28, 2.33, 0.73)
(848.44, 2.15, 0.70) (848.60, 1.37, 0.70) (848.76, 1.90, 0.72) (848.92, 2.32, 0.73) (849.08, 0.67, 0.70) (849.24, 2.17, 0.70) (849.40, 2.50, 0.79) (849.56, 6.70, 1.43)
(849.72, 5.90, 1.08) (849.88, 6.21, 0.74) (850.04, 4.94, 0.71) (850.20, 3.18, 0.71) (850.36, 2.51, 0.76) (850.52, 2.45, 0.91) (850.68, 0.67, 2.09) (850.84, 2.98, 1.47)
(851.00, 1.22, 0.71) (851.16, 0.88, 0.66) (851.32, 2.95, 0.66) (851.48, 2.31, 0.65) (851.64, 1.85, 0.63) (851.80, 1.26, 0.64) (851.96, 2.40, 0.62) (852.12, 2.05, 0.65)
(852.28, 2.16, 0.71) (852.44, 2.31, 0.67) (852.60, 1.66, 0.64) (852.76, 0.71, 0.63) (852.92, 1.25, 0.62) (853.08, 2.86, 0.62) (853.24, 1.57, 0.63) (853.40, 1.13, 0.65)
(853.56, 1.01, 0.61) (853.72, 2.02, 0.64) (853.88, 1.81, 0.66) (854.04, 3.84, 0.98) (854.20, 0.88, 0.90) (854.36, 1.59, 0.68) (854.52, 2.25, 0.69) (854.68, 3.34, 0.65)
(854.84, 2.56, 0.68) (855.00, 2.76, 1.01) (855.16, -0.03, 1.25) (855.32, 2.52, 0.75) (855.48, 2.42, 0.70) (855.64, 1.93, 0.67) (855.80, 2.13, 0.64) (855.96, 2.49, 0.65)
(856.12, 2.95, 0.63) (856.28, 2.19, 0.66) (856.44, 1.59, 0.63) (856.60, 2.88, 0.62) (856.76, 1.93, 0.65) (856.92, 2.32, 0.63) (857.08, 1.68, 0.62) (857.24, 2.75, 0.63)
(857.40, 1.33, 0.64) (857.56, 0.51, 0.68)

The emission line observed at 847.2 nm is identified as H-alpha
